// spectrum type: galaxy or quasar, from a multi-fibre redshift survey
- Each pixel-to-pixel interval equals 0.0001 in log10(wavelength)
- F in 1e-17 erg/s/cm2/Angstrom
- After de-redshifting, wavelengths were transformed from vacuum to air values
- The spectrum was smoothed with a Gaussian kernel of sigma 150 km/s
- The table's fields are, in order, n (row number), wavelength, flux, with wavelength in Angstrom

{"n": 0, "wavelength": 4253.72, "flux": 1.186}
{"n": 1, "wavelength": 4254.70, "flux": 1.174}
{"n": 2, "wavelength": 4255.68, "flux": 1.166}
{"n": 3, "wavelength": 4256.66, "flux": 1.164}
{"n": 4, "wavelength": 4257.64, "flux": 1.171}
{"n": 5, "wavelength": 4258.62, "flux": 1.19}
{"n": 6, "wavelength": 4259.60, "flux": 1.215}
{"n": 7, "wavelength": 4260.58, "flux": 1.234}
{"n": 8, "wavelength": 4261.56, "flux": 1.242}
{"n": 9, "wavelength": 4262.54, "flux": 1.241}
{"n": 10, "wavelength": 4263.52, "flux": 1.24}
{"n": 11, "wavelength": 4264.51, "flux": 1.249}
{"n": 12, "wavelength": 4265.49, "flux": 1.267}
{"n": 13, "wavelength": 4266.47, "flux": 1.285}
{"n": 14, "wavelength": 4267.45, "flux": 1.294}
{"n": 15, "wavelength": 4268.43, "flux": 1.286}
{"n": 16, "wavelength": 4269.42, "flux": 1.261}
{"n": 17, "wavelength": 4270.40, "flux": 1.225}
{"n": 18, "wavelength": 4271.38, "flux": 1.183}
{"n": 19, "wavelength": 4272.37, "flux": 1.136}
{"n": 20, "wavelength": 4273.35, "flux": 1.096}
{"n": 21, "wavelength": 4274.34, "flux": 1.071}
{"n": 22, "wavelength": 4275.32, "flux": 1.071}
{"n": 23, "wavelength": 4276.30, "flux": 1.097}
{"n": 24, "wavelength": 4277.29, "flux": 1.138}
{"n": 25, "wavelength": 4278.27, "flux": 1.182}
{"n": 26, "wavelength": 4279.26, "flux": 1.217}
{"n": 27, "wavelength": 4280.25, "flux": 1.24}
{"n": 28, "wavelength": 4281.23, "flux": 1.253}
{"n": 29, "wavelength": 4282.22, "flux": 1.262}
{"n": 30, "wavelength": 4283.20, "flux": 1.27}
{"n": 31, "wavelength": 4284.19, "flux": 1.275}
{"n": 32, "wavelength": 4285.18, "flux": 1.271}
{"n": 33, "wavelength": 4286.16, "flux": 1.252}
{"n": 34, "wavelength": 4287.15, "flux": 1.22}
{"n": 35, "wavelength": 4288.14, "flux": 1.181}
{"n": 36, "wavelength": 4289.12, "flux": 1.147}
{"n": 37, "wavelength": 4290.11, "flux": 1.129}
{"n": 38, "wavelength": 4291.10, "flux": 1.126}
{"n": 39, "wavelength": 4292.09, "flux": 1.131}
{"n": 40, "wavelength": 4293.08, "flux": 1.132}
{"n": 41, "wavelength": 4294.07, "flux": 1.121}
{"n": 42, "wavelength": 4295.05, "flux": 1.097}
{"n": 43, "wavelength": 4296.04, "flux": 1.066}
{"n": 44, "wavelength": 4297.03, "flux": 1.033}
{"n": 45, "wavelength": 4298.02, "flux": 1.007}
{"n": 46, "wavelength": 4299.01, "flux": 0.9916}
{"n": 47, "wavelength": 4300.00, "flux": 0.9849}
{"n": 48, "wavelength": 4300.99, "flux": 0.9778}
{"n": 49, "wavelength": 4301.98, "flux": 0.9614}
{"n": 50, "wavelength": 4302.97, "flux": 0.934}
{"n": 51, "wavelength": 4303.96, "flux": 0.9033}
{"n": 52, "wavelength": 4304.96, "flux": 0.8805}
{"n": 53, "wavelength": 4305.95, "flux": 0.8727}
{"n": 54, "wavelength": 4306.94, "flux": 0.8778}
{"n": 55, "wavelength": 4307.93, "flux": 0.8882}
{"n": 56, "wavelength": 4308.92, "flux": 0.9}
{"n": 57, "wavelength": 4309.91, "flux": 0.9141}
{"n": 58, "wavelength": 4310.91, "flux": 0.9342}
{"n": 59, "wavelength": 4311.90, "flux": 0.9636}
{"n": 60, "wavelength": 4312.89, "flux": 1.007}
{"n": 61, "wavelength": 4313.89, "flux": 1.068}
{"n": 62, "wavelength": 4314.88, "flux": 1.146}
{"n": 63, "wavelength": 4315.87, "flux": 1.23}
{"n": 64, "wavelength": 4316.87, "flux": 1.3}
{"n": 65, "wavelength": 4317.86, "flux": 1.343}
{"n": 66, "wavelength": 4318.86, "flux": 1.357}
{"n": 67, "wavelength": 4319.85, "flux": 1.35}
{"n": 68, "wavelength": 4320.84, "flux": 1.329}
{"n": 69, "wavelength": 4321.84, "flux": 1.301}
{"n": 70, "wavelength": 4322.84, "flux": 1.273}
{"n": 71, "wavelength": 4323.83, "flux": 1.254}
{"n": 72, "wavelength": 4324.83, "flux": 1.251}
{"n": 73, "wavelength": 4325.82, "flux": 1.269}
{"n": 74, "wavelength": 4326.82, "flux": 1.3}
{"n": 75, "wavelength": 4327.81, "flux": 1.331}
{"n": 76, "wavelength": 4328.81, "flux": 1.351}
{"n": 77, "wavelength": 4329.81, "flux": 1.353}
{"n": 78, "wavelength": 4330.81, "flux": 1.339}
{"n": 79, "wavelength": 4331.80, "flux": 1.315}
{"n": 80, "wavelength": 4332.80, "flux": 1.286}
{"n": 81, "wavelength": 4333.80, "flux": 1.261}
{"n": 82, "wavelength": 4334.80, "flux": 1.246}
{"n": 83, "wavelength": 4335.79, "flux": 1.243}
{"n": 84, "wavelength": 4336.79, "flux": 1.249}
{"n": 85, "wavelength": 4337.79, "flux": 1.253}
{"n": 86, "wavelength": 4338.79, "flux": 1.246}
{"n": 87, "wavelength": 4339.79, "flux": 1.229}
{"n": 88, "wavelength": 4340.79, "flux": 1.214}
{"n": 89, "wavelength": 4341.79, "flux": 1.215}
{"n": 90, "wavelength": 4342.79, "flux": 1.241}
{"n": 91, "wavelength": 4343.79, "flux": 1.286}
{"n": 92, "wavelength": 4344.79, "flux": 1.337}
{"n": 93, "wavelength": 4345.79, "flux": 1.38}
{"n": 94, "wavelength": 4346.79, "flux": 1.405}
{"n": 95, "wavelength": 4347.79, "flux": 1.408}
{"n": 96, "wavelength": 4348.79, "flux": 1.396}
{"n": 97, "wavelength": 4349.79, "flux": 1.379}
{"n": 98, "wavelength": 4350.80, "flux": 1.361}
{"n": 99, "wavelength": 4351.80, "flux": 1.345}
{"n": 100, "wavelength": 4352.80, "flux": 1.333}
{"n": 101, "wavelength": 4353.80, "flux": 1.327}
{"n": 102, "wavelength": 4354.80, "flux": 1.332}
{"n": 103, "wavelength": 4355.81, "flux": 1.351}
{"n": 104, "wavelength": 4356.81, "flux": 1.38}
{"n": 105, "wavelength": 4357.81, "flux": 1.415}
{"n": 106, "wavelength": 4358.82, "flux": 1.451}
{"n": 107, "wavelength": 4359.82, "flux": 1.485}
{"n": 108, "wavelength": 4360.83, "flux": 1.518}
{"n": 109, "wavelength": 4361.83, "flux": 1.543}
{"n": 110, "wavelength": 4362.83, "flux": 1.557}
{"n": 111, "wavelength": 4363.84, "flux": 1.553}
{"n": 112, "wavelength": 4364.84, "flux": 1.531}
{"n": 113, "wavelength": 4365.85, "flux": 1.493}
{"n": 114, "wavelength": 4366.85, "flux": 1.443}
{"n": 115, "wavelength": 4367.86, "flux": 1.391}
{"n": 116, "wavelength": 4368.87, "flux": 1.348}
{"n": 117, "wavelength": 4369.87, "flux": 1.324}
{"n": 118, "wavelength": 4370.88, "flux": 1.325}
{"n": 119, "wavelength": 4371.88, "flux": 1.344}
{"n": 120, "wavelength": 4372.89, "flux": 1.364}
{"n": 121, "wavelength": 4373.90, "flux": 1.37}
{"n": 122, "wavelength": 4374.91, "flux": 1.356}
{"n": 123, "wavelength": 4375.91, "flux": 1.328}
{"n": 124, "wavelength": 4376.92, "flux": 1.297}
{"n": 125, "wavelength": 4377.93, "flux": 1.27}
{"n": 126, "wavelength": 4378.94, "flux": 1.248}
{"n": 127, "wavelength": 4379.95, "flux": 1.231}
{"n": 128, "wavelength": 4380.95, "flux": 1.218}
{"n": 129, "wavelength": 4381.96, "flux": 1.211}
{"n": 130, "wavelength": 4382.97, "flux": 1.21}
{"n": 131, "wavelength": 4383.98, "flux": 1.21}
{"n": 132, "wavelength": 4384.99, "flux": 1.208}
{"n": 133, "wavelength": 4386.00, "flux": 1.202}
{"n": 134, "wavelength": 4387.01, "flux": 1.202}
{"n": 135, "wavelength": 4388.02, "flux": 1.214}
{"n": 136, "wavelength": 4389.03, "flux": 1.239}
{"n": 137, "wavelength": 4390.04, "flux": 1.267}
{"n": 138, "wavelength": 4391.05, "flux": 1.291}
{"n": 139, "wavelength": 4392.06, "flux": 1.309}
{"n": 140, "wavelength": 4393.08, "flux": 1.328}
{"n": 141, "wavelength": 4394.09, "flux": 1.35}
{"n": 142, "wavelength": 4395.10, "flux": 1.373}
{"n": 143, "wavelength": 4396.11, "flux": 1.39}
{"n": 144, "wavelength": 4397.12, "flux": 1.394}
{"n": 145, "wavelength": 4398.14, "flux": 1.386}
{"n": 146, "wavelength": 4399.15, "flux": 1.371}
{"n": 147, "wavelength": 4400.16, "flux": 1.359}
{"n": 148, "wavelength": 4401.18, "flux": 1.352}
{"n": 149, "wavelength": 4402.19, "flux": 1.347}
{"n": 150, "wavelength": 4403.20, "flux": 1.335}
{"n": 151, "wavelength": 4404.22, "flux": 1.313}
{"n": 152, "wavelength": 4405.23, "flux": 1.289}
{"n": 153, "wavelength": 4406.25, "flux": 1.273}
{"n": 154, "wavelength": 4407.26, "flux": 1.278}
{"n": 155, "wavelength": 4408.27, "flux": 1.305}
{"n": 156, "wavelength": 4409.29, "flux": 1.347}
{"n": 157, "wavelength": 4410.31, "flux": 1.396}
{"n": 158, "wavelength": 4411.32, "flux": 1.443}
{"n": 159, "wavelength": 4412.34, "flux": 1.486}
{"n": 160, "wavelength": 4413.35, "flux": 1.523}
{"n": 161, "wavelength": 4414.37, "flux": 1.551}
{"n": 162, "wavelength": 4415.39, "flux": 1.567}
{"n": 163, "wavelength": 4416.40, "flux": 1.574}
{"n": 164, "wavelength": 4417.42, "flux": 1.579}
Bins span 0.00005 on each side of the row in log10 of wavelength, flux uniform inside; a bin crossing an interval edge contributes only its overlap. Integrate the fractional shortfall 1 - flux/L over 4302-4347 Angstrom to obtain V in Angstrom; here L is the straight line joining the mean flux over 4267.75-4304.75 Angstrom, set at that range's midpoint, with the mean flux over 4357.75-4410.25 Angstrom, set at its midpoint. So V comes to 1.0 Angstrom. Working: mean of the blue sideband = 1.13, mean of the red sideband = 1.34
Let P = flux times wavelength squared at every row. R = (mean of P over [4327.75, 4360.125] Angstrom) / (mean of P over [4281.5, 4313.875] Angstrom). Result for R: 1.28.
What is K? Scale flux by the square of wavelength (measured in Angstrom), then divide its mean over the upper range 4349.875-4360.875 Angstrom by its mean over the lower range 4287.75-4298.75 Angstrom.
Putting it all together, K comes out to 1.3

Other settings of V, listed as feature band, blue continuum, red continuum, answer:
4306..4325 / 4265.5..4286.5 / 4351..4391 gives 2.0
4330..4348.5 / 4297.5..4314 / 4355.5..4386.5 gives -2.1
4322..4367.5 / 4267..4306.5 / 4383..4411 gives -4.8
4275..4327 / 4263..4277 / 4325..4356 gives 5.0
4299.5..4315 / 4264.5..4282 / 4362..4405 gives 3.7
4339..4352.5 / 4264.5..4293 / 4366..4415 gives -0.5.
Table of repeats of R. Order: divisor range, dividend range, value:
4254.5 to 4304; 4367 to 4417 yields 1.21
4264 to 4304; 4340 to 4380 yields 1.24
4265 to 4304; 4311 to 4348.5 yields 1.13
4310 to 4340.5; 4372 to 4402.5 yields 1.07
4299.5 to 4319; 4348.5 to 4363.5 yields 1.42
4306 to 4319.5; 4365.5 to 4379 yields 1.30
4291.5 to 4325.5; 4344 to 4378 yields 1.32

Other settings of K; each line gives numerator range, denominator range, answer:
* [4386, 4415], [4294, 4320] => 1.36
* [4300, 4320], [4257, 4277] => 0.88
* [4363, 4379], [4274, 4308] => 1.31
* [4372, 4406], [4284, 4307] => 1.27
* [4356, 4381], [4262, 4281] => 1.22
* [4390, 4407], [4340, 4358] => 1.02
